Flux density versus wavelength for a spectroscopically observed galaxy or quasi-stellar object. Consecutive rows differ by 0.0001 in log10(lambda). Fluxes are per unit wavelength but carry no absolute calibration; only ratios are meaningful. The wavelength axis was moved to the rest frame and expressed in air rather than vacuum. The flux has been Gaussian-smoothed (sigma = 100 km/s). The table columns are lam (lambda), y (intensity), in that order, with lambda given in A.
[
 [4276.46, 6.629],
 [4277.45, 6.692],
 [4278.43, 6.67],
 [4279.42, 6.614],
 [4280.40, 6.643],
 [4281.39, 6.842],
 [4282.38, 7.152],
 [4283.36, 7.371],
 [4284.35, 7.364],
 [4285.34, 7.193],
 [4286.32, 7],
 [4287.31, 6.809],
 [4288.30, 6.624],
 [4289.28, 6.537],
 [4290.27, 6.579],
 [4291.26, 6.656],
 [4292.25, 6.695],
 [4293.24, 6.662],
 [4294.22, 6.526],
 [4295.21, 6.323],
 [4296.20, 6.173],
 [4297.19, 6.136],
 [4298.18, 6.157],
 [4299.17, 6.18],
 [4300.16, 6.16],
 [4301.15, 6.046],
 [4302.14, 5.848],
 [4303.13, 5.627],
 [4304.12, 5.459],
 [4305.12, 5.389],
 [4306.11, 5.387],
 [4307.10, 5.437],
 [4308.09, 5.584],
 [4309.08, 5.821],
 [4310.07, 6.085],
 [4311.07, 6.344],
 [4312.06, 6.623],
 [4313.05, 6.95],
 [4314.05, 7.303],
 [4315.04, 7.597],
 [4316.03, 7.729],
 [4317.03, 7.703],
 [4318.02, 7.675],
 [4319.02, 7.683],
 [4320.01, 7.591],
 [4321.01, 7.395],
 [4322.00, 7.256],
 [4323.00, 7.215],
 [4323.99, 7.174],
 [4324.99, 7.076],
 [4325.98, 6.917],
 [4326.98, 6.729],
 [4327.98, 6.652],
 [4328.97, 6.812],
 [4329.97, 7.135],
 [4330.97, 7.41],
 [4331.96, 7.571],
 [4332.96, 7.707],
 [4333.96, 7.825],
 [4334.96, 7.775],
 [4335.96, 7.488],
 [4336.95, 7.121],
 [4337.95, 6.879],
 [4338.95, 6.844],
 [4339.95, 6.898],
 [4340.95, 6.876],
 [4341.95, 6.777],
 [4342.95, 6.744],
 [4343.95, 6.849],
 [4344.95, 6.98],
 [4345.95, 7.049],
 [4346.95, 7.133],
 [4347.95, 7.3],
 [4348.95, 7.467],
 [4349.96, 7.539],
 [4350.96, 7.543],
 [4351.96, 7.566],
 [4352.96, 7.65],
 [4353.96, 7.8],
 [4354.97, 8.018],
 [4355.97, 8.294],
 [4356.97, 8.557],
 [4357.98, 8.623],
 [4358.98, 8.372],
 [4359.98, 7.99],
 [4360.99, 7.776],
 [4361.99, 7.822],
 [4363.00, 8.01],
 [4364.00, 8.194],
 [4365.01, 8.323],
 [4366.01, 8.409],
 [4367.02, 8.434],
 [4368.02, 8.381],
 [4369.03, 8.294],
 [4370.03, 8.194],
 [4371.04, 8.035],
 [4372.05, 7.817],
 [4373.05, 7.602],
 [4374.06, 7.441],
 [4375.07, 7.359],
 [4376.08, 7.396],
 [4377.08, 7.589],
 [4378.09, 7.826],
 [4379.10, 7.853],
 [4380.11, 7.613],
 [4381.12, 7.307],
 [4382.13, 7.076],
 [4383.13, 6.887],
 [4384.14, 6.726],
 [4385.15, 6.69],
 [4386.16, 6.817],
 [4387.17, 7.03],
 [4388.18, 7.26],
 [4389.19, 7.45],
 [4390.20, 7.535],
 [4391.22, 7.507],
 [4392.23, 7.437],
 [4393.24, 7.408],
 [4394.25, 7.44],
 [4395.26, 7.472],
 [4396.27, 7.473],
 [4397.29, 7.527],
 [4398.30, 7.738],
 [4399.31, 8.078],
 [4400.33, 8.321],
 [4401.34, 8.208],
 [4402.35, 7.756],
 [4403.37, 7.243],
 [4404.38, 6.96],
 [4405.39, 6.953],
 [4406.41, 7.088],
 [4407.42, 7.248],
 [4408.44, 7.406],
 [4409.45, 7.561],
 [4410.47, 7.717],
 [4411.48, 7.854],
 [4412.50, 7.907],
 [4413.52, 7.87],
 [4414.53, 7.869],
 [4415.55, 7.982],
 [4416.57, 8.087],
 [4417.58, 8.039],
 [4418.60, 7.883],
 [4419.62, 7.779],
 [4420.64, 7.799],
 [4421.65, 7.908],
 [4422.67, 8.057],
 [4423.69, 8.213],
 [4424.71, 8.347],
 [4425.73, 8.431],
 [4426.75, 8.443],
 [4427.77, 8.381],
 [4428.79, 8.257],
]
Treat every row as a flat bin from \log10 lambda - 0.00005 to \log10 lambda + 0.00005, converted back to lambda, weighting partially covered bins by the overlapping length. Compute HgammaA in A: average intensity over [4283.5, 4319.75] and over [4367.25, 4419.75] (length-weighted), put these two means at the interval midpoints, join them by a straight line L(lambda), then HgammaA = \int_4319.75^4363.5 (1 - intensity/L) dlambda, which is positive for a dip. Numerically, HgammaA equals -2.7 A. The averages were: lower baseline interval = 6.52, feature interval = 7.41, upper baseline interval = 7.58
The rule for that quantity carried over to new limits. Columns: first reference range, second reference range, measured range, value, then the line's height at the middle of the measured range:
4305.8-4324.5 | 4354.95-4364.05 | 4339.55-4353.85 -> 1.1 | 7.8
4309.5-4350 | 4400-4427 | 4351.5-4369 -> -1.8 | 7.39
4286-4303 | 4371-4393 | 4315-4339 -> -2.0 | 6.75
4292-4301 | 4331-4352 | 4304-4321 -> 0.0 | 6.64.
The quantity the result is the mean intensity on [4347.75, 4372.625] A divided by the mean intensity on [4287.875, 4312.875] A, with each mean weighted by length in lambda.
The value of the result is 1.31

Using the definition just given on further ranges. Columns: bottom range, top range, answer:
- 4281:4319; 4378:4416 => 1.14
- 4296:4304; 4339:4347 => 1.15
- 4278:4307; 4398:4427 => 1.22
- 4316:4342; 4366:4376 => 1.10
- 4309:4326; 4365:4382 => 1.10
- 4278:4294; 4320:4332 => 1.04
